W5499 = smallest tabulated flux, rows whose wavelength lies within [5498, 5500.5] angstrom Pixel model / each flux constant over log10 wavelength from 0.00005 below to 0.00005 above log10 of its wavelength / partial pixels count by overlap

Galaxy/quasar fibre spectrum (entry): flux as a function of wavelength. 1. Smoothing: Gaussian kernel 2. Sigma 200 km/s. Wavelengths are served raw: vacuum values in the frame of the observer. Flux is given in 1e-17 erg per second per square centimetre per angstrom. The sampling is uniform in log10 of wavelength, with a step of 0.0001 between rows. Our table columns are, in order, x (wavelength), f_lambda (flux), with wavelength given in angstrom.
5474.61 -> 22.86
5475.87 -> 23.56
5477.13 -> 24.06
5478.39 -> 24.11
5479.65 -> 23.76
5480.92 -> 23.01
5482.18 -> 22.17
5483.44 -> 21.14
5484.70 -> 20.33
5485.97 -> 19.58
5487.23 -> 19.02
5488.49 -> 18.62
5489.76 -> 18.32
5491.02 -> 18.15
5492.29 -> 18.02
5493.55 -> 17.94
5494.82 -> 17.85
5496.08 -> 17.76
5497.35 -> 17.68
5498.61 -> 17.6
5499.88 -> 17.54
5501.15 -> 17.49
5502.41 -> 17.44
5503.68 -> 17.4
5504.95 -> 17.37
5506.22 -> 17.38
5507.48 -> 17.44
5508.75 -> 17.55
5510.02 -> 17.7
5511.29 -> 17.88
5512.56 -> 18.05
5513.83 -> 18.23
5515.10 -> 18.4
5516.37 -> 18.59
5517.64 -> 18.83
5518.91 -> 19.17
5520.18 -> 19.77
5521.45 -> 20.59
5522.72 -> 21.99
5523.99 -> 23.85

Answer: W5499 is 17.54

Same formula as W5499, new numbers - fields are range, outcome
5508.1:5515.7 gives 17.55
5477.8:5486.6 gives 19.58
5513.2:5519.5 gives 18.23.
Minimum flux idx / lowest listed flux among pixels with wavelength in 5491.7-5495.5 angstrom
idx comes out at 17.85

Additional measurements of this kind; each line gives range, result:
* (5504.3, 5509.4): 17.37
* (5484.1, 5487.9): 19.02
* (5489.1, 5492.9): 18.02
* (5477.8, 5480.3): 23.76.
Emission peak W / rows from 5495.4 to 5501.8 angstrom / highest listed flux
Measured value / 17.76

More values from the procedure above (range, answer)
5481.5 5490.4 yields 22.17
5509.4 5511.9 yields 17.88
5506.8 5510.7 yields 17.7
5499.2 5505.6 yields 17.54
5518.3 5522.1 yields 20.59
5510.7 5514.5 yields 18.23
